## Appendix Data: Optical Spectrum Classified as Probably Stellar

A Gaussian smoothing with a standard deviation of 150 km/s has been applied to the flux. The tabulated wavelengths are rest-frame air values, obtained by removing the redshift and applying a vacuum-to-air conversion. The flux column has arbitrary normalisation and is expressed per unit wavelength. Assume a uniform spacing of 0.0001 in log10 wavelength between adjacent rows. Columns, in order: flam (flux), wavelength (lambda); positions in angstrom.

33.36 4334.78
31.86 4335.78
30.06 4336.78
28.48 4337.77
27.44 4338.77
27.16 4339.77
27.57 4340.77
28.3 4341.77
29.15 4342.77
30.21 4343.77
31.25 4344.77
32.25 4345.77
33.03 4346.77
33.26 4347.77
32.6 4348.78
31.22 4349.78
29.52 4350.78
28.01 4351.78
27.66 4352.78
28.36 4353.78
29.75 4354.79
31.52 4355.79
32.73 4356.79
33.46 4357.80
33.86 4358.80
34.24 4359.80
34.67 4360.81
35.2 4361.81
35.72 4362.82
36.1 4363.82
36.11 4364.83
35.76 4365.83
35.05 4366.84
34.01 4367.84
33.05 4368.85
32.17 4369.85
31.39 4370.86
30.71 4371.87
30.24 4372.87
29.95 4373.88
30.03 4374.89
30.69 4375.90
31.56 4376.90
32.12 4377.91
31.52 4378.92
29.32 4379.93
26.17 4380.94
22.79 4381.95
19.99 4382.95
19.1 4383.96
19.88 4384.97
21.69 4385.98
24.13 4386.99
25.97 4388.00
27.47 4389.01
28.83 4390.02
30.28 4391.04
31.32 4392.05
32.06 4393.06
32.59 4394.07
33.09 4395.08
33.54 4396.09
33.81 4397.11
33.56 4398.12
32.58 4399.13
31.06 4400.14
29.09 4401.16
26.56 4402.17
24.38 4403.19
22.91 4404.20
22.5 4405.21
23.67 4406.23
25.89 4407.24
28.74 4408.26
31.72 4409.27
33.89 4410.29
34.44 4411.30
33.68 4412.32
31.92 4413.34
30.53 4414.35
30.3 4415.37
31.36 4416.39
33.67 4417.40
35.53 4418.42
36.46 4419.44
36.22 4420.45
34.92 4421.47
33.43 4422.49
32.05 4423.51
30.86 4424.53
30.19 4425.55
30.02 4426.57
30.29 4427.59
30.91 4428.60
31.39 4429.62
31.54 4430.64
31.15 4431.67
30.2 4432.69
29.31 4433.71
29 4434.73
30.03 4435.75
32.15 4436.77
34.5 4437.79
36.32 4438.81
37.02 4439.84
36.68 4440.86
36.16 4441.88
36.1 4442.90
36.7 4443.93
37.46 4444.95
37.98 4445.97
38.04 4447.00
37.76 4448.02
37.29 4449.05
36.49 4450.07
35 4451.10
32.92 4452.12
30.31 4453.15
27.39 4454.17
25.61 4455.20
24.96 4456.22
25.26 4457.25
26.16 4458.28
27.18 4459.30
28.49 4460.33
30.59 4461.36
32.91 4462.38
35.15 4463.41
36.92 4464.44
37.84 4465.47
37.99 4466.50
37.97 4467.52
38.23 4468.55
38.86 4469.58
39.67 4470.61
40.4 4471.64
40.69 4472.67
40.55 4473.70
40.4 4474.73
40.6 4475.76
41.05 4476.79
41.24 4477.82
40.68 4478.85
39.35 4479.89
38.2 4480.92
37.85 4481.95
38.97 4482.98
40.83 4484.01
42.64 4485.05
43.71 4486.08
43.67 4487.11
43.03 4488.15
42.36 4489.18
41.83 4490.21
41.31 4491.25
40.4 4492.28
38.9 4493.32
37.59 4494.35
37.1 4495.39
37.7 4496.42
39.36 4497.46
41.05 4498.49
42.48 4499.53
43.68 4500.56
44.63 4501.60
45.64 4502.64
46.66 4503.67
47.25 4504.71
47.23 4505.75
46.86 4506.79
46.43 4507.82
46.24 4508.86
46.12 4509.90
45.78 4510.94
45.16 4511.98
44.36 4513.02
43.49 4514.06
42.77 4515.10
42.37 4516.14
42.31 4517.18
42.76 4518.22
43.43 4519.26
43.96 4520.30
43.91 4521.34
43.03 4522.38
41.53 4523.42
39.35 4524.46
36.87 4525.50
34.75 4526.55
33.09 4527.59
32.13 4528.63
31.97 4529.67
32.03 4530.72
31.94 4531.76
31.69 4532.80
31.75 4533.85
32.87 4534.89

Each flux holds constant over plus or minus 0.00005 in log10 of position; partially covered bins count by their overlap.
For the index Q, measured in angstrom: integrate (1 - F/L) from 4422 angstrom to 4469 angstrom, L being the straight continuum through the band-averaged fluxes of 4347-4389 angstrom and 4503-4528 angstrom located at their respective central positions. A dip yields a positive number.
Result 5.3 angstrom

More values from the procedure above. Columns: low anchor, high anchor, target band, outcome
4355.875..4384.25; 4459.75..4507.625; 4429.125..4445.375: 1.4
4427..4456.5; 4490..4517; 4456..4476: 1.1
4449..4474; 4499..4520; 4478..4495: -0.5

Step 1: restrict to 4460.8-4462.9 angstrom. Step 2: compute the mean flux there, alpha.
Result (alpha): 31.7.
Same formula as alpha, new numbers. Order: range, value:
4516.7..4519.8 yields 42.9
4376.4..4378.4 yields 31.9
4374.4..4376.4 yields 30.4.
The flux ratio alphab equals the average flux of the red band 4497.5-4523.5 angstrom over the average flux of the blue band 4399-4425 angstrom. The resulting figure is 1.4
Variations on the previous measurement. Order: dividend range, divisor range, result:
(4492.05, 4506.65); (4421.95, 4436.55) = 1.37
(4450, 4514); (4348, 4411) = 1.30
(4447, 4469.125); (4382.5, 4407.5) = 1.19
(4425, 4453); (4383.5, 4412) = 1.19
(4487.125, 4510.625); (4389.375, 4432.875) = 1.39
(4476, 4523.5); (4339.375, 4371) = 1.33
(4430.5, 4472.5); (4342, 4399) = 1.10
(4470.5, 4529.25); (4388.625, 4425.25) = 1.35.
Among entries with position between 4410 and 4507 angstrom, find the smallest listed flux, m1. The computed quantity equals 24.96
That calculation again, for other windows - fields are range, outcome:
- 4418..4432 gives 30.02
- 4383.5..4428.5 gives 19.1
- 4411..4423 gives 30.3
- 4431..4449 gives 29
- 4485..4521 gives 37.1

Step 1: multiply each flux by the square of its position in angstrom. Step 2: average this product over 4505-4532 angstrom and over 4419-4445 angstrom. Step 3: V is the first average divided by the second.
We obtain 1.3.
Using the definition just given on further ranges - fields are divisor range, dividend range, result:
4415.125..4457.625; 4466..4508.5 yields 1.29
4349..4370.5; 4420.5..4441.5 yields 1.02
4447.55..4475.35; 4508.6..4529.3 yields 1.25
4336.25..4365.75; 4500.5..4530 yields 1.46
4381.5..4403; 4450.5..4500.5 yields 1.38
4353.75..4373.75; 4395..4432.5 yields 0.95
